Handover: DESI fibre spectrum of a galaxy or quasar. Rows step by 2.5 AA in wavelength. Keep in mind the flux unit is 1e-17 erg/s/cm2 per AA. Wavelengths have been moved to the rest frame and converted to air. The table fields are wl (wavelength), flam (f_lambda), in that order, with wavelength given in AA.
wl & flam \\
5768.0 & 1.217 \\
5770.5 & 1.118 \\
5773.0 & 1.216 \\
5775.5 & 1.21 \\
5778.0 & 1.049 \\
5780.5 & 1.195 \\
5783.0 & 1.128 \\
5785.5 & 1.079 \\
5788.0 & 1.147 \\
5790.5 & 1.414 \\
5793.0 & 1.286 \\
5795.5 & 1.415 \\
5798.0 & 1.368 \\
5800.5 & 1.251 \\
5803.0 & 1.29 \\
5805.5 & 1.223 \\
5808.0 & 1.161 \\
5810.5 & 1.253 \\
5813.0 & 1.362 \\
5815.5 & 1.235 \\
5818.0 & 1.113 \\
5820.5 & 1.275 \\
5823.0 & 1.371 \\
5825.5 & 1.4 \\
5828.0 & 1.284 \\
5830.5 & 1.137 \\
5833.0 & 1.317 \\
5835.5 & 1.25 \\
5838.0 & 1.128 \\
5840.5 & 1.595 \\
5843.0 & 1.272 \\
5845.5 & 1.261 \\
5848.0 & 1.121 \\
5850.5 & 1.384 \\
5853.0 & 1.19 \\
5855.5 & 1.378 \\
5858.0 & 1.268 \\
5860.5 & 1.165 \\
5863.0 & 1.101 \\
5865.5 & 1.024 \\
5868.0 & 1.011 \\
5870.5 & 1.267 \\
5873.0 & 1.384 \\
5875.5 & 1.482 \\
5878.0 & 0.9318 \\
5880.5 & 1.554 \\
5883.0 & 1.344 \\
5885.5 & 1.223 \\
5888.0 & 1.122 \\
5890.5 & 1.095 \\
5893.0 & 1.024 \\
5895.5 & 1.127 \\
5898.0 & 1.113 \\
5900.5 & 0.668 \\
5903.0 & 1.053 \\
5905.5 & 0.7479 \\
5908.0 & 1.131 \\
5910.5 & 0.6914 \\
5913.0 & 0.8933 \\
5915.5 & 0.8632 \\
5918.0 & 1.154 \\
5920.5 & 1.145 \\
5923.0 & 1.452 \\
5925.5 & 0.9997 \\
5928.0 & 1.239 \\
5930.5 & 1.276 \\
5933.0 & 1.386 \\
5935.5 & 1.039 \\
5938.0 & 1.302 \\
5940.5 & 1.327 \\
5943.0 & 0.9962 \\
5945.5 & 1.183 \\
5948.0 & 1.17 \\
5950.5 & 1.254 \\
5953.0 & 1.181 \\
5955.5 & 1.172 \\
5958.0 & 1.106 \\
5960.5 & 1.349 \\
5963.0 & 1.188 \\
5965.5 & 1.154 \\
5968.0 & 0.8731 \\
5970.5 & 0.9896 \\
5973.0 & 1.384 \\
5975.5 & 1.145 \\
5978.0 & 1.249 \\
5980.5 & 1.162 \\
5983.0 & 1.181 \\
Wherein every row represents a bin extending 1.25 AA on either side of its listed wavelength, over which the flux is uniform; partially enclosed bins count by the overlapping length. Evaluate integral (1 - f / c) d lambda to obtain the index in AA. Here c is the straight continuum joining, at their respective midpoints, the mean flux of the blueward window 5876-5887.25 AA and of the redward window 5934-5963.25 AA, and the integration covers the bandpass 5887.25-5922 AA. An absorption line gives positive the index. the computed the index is 7.1 AA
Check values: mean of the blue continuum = 1.27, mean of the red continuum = 1.19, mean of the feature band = 0.989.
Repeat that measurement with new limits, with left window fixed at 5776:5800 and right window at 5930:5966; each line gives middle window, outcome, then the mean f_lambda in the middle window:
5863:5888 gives -0.3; 1.23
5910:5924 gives 1.9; 1.04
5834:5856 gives -1.1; 1.28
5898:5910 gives 3.0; 0.909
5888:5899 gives 1.1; 1.09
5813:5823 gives -0.2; 1.25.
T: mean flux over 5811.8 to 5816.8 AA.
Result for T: 1.3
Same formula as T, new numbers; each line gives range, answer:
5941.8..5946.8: 1.09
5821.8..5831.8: 1.3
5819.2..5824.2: 1.32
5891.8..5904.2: 0.997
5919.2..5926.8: 1.2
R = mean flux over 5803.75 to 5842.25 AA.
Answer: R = 1.27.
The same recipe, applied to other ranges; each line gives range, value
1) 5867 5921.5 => 1.09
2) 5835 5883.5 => 1.25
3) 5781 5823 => 1.25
